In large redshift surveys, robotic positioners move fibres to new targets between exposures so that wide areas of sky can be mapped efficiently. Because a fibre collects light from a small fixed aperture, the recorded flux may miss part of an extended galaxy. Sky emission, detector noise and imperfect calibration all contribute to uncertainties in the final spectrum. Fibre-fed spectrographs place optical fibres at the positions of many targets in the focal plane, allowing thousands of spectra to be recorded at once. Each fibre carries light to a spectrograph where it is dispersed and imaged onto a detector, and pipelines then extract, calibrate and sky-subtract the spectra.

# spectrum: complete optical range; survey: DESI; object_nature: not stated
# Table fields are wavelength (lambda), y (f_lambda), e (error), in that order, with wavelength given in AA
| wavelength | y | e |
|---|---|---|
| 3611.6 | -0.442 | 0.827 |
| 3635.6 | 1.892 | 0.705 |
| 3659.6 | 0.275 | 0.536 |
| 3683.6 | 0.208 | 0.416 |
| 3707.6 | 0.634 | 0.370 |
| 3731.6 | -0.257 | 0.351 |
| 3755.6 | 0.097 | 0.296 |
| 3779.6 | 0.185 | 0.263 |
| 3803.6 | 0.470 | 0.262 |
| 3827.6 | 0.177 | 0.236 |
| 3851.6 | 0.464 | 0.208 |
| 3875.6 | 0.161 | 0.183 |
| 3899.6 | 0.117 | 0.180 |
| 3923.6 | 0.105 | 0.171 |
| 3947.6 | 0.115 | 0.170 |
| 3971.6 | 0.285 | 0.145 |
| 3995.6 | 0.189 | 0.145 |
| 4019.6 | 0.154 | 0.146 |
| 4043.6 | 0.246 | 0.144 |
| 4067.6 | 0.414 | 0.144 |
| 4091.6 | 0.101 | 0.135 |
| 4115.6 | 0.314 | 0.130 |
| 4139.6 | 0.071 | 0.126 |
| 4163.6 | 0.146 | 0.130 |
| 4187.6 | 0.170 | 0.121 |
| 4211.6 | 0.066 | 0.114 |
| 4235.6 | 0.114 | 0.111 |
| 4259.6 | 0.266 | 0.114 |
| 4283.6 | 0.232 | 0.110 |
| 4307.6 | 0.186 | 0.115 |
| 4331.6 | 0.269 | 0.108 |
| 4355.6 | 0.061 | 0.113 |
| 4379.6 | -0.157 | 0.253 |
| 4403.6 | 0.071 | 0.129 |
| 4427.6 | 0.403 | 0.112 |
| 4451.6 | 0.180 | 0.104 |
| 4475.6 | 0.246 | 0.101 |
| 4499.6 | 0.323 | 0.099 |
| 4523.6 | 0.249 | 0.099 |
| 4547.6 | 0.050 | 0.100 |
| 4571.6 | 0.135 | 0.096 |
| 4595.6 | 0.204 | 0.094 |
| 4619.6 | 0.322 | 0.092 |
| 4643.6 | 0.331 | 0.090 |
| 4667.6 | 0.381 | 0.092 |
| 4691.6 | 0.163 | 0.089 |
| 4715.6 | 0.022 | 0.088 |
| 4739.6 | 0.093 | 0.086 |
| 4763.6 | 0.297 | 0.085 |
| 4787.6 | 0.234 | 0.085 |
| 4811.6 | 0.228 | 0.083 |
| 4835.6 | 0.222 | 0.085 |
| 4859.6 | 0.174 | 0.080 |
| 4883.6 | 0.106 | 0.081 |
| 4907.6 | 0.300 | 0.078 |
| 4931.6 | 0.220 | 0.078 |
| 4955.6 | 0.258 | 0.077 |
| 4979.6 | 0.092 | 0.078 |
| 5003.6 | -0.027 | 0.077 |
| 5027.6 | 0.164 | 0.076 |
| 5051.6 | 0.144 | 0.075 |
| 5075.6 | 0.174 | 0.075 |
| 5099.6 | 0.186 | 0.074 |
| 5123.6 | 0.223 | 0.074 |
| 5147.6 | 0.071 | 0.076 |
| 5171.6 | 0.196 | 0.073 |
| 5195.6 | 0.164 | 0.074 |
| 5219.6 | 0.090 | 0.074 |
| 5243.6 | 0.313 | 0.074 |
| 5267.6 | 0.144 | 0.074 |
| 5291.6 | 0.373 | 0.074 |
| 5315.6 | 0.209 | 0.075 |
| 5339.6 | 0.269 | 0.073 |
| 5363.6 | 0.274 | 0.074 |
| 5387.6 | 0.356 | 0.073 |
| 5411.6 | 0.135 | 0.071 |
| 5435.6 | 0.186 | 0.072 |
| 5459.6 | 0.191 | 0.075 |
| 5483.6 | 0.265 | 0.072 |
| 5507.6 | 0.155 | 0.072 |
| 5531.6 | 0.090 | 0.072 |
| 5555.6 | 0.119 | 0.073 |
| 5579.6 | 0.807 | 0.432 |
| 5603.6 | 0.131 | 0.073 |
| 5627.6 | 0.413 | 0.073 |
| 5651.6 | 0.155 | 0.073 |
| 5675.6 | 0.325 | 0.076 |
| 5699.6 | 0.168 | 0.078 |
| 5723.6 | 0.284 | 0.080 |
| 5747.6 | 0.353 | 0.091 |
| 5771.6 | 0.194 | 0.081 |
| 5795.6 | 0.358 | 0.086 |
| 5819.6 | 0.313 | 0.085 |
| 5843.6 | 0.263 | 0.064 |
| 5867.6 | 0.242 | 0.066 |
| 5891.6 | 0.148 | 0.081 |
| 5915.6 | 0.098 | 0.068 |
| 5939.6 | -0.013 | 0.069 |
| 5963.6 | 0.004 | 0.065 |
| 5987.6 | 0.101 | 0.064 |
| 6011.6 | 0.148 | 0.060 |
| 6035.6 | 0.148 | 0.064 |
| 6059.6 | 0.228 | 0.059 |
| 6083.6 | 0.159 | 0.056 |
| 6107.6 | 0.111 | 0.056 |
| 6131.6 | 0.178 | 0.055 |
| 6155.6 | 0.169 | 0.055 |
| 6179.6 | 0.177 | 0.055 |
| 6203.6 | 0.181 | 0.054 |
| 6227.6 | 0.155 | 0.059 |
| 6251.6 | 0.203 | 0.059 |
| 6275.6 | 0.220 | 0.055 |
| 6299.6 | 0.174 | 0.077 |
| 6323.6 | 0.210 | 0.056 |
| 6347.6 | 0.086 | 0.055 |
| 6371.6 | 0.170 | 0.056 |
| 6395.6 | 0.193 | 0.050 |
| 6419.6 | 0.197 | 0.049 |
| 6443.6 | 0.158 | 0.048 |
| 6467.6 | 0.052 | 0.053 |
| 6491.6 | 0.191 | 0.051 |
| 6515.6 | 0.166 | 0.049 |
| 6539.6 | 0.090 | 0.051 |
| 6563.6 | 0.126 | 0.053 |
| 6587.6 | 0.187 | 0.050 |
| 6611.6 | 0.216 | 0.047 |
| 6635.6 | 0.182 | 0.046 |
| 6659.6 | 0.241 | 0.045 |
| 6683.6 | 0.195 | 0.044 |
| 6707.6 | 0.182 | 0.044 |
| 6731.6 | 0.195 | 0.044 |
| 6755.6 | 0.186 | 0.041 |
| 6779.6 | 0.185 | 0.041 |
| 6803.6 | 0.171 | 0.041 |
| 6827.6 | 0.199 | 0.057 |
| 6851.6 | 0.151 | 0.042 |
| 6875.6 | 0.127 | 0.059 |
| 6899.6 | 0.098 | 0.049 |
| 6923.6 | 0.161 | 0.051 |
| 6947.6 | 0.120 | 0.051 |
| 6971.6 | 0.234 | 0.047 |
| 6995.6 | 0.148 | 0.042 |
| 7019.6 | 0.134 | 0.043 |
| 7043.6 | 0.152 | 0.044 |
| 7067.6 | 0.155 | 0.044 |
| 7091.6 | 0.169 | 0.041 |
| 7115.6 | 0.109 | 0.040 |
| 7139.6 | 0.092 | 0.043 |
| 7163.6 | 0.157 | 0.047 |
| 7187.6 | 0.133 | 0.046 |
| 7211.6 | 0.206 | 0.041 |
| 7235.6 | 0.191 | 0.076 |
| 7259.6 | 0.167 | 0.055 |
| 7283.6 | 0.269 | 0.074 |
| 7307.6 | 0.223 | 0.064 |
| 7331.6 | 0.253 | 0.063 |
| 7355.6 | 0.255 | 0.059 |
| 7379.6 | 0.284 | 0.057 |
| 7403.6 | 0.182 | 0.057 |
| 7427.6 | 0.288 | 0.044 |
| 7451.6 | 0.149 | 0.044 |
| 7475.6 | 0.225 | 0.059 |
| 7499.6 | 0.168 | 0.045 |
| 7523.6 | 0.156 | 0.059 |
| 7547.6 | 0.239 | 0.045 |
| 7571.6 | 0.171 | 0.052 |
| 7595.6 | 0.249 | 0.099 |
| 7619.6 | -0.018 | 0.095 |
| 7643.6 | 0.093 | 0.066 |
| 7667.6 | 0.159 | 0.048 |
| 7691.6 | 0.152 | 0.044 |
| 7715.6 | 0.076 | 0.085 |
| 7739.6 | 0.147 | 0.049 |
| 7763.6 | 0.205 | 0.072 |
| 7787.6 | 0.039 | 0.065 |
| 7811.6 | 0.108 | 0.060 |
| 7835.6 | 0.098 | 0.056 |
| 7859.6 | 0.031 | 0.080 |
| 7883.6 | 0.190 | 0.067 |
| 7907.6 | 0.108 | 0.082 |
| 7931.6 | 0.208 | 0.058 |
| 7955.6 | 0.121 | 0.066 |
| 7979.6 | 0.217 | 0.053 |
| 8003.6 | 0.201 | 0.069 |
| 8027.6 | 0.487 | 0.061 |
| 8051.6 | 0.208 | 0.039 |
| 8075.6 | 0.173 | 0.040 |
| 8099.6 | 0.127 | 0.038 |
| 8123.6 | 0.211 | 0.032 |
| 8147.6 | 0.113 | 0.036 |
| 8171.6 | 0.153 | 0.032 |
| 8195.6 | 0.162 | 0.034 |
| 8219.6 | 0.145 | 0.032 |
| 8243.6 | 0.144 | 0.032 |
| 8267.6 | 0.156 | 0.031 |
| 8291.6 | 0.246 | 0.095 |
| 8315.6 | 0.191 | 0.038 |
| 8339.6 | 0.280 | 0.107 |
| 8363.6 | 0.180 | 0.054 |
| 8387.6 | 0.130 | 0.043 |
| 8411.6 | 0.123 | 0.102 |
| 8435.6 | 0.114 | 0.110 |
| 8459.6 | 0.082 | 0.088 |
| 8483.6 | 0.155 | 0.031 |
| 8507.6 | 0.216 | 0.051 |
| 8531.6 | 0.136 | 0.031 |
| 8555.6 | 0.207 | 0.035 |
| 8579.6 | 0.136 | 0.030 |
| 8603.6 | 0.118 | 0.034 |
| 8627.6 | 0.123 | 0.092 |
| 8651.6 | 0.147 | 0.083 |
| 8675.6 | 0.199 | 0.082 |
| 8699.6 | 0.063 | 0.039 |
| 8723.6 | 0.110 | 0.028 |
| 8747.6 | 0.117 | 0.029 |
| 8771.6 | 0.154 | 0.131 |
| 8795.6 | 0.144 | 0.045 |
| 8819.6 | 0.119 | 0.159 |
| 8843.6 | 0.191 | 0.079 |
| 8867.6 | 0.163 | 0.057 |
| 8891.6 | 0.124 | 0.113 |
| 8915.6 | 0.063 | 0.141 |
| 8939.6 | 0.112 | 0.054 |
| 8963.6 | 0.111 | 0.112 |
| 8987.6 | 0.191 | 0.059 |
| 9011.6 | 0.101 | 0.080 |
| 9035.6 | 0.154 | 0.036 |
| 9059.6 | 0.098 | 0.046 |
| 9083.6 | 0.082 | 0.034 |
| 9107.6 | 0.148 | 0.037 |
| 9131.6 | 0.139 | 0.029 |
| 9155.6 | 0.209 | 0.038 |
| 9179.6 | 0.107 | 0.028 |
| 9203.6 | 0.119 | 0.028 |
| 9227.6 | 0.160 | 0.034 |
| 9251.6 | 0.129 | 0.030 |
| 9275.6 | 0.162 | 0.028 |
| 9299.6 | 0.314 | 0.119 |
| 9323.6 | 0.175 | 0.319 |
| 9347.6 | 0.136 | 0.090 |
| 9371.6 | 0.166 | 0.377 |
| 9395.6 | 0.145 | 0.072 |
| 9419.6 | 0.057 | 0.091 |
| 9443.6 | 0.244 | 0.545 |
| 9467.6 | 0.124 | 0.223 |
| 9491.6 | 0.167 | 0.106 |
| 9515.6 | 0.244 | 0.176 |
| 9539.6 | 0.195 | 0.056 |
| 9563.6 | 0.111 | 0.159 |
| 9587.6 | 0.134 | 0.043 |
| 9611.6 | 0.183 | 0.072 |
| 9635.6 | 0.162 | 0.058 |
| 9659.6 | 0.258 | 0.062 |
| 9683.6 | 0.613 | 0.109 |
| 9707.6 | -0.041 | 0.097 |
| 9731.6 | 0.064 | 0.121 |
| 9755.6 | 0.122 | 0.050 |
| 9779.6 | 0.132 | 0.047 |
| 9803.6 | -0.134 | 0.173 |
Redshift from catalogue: 1.155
